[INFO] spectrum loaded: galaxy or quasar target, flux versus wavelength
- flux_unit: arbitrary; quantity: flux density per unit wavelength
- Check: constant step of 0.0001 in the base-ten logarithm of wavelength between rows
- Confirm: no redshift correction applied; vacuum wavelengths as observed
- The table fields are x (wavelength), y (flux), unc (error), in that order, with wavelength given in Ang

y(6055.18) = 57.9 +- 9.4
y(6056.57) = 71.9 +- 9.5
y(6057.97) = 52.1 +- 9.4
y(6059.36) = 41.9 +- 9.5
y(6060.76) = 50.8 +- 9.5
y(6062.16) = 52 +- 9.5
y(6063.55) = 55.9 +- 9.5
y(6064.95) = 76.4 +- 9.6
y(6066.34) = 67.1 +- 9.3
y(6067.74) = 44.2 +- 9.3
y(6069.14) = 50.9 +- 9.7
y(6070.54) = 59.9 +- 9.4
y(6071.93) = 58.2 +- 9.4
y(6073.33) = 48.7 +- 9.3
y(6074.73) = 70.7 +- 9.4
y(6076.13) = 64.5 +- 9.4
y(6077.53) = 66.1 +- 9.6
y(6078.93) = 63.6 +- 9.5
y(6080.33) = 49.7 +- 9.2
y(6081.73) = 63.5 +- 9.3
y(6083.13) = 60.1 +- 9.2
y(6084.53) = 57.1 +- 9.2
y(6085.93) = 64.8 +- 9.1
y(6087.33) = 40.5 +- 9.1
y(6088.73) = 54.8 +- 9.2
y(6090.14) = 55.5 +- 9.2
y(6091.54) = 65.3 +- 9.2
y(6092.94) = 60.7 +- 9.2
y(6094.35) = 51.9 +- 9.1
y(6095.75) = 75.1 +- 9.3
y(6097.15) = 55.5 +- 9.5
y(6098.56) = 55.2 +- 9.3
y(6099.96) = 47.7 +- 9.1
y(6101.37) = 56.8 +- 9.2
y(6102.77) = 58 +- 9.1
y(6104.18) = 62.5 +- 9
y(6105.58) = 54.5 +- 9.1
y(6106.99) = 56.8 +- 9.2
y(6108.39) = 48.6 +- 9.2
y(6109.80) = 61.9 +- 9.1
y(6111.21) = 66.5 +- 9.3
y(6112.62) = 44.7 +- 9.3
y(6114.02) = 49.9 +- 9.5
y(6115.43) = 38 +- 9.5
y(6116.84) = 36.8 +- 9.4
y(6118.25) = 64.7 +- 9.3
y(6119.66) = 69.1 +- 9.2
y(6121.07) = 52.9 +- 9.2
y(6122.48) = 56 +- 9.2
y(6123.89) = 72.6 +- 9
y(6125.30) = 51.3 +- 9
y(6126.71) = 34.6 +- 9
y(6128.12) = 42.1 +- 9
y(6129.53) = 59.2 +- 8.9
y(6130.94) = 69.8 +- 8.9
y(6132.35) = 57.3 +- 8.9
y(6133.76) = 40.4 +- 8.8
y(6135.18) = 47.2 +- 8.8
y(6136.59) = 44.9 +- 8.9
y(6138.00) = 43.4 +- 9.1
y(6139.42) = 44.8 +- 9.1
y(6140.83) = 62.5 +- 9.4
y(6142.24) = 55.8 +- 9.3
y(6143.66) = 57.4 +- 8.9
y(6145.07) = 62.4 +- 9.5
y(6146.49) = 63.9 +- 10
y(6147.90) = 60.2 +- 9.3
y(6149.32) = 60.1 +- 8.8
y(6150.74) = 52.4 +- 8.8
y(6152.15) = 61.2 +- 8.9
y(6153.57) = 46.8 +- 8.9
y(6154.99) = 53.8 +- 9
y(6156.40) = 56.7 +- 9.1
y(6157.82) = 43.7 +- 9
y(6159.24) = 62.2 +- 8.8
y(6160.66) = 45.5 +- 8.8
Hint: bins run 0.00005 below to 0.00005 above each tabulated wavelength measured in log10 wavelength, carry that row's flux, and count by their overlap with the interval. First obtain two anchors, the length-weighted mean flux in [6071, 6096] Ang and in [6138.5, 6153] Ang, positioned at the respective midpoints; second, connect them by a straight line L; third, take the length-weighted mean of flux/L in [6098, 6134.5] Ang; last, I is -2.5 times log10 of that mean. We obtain 0.08 mag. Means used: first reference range 59.2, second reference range 57.7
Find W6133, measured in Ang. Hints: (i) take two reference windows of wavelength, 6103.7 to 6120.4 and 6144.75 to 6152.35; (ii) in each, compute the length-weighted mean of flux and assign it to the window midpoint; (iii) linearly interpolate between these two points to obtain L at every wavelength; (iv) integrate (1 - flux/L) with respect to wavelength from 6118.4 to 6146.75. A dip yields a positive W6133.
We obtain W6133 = 1.5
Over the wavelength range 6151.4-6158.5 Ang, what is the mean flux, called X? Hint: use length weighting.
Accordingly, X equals 52.5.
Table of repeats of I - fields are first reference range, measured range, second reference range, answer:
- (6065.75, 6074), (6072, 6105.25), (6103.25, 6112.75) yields -0.05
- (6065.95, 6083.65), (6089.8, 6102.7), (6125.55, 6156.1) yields -0.02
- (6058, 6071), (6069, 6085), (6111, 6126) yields -0.09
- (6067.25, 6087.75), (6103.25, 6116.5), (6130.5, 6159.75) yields 0.06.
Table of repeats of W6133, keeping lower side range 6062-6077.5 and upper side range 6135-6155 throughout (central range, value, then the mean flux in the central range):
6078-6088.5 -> 0.3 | 57.2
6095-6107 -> -0.1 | 58.1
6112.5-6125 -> 0.5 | 54.2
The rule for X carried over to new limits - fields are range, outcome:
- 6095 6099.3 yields 61.8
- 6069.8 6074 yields 55.7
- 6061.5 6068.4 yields 59.3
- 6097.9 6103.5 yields 54.4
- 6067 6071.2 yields 51.6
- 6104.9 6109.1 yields 53.3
